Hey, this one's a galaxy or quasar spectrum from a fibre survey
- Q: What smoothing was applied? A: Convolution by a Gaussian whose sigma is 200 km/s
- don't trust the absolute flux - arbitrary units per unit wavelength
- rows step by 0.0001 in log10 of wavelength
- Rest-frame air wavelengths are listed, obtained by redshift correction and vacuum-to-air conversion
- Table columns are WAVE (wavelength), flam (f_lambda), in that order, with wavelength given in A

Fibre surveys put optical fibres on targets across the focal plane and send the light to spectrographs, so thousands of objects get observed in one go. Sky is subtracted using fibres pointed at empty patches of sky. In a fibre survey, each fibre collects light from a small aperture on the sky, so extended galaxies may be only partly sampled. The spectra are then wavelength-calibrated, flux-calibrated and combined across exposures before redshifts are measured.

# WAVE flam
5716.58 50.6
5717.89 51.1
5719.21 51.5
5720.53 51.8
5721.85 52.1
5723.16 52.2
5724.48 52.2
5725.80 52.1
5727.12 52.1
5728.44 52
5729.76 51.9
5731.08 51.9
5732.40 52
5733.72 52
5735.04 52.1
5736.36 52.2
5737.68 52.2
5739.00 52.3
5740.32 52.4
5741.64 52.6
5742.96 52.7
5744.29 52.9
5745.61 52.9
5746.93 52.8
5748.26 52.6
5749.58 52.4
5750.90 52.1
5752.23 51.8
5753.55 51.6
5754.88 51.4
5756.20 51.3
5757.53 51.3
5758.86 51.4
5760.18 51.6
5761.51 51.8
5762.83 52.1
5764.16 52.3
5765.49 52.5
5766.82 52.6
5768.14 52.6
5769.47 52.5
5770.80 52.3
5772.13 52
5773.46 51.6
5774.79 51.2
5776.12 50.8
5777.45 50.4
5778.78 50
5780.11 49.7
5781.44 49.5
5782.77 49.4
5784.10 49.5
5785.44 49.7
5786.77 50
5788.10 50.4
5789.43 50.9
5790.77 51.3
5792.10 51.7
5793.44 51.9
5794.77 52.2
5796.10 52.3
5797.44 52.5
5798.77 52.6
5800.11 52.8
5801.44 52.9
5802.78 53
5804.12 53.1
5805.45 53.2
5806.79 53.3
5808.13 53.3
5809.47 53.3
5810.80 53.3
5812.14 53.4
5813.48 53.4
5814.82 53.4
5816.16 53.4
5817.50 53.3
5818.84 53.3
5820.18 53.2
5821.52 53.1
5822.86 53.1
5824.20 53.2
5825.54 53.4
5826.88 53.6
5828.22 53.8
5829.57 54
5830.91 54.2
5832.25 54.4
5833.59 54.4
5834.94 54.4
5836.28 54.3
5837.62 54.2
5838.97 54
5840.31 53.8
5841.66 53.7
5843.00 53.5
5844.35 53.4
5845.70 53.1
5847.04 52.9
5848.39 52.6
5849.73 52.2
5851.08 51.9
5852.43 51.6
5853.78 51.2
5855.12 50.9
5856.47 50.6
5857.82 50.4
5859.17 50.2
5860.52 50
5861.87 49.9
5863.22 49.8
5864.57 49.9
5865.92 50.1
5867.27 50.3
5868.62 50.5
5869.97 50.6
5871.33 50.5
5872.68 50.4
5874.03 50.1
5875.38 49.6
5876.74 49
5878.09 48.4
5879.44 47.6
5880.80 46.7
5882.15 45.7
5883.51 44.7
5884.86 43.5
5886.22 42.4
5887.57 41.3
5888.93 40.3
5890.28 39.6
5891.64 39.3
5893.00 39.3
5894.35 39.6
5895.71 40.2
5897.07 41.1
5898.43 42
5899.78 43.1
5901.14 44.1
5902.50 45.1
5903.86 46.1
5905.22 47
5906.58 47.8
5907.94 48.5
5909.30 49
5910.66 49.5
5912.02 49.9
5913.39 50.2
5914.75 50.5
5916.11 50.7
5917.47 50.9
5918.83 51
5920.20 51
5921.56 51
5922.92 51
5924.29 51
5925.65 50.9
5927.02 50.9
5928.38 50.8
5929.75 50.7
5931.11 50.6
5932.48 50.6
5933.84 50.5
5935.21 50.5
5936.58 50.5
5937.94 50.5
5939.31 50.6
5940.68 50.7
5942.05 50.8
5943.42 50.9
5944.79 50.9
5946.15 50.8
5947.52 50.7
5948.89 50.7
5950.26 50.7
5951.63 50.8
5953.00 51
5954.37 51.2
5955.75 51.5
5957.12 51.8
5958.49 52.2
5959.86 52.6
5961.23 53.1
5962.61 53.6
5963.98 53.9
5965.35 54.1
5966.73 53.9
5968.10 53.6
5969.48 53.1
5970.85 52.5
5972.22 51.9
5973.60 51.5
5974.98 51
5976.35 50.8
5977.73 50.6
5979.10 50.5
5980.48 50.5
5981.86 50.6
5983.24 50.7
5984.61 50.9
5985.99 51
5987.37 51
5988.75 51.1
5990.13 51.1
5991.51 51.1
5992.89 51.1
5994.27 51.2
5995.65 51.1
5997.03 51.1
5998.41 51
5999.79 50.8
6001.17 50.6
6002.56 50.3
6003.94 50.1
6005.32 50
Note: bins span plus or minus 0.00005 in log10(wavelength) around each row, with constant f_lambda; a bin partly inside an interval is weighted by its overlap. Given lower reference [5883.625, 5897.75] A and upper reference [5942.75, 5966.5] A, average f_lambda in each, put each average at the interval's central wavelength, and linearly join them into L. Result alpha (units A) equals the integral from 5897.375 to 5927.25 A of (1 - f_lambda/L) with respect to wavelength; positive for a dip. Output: -2.7 A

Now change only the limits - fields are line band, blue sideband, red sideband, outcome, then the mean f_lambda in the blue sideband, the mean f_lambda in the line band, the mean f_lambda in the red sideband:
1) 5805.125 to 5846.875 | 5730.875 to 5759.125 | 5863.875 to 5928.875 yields -3.5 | 52.1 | 53.6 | 47.1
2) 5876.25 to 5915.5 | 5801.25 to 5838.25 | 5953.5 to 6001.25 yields 5.8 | 53.5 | 44.9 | 51.7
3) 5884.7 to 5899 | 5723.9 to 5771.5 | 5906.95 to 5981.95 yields 3.0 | 52.2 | 40.7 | 51.2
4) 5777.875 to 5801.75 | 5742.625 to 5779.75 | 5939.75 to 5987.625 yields 0.4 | 51.9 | 51.1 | 51.6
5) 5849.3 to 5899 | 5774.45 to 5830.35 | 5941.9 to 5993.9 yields 4.7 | 52.2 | 47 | 51.6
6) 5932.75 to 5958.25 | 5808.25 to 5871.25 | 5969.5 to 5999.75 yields 0.3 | 52.5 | 50.9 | 51.1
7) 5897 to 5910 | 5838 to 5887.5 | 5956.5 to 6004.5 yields 1.3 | 50.1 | 45.6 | 51.6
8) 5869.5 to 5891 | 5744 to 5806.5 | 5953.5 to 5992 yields 2.3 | 51.7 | 46.2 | 51.8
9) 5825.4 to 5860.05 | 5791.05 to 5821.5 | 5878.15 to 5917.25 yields -2.2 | 52.9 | 52.9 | 44.9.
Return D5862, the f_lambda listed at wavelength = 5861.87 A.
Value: 49.9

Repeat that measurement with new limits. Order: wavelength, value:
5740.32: 52.4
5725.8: 52.1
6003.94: 50.1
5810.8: 53.3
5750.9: 52.1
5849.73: 52.2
